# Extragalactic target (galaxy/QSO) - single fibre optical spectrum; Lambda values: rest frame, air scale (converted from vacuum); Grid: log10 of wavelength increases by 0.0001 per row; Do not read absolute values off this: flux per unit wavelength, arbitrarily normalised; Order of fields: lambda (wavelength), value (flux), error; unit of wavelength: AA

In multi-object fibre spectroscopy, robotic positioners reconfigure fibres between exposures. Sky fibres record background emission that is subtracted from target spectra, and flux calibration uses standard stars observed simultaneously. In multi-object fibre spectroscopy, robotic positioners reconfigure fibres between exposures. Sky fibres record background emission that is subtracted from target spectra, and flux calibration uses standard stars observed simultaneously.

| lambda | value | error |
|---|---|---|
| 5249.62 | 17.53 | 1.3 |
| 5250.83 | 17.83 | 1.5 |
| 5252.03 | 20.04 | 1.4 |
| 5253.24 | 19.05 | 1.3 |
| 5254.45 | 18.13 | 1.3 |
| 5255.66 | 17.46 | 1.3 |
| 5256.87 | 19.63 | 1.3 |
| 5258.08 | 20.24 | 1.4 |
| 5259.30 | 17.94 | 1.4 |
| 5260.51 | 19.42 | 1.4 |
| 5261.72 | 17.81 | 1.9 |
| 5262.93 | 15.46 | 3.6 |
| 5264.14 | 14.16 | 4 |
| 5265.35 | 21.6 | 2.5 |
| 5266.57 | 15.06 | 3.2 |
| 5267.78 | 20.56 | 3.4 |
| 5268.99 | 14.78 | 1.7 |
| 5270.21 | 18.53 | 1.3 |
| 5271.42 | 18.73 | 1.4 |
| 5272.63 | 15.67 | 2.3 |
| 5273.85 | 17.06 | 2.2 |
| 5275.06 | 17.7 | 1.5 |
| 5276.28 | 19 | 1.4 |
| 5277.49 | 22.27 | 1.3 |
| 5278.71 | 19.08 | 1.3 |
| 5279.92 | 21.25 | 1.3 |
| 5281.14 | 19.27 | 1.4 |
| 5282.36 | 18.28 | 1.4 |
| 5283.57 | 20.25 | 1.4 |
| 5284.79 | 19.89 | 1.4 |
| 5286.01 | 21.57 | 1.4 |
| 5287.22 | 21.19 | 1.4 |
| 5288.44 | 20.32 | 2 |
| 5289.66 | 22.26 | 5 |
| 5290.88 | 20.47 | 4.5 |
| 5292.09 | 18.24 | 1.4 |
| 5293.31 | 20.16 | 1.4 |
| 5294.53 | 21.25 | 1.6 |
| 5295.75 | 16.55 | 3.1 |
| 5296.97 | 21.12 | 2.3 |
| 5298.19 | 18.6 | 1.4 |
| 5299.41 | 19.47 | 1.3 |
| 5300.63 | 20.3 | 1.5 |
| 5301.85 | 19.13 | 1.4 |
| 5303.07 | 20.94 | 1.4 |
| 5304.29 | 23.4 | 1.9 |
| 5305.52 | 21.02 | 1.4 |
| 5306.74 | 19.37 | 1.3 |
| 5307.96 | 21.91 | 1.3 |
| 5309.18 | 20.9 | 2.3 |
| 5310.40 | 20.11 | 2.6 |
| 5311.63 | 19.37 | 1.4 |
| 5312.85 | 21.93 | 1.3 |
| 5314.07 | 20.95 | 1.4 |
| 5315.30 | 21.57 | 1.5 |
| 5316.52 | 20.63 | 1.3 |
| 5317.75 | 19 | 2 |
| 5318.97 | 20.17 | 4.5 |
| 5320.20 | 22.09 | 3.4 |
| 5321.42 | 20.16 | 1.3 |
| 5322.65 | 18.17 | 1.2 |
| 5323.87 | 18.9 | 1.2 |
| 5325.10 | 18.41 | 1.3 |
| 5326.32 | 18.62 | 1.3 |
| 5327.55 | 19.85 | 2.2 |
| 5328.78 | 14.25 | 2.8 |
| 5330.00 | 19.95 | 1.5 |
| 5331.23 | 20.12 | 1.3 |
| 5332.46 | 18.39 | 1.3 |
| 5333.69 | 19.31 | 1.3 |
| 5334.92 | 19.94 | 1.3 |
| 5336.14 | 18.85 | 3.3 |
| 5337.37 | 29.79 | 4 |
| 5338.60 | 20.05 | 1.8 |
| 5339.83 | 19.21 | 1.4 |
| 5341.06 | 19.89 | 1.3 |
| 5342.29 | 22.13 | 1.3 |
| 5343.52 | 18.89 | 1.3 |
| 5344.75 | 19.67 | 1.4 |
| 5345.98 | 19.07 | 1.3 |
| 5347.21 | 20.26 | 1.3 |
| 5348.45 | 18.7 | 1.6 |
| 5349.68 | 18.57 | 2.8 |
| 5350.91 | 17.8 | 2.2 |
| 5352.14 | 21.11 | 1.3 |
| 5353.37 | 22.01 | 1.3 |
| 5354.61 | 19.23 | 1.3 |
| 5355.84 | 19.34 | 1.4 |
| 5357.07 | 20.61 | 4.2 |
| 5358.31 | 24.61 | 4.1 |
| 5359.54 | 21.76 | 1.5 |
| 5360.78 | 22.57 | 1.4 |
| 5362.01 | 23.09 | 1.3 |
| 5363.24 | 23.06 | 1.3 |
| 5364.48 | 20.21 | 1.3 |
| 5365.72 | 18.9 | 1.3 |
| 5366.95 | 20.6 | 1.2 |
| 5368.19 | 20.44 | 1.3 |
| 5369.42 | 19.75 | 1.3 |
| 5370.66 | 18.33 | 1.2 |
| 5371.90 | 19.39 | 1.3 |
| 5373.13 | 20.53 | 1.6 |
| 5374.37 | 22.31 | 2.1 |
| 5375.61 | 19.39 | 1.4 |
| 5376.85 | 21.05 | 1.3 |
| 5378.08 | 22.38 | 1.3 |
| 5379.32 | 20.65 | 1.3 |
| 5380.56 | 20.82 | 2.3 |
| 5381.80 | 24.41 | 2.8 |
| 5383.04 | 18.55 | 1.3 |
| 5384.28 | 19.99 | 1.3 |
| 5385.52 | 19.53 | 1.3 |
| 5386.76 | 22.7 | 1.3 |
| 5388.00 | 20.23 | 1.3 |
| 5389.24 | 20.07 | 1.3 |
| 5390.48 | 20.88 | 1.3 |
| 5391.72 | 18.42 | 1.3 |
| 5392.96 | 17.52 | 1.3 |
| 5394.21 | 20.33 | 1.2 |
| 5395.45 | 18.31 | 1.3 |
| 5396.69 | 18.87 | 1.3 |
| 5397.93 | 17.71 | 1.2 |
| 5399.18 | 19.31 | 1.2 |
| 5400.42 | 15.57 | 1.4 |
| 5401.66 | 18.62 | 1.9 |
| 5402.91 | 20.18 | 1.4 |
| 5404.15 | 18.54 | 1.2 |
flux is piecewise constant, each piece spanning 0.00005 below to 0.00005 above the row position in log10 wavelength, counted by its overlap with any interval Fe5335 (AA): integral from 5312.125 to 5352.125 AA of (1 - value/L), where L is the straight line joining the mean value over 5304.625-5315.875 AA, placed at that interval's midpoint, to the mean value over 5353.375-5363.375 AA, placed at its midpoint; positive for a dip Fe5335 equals 2.6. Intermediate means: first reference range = 20.8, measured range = 19.9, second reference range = 21.7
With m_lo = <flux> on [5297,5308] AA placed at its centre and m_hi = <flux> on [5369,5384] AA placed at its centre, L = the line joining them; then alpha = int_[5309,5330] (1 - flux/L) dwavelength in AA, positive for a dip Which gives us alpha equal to 0.8 AA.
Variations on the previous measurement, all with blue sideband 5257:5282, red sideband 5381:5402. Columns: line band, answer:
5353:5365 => -1.5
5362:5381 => -1.3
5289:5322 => -3.1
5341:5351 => -0.2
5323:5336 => 0.1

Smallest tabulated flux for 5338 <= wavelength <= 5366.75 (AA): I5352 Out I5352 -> 17.8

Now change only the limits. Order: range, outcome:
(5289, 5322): 16.55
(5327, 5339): 14.25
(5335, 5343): 18.85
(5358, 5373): 18.33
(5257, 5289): 14.16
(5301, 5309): 19.13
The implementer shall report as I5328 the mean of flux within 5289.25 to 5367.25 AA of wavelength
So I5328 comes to 20.3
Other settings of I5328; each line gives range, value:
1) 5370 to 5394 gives 20.4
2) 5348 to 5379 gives 20.6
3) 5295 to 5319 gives 20.3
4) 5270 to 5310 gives 19.9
